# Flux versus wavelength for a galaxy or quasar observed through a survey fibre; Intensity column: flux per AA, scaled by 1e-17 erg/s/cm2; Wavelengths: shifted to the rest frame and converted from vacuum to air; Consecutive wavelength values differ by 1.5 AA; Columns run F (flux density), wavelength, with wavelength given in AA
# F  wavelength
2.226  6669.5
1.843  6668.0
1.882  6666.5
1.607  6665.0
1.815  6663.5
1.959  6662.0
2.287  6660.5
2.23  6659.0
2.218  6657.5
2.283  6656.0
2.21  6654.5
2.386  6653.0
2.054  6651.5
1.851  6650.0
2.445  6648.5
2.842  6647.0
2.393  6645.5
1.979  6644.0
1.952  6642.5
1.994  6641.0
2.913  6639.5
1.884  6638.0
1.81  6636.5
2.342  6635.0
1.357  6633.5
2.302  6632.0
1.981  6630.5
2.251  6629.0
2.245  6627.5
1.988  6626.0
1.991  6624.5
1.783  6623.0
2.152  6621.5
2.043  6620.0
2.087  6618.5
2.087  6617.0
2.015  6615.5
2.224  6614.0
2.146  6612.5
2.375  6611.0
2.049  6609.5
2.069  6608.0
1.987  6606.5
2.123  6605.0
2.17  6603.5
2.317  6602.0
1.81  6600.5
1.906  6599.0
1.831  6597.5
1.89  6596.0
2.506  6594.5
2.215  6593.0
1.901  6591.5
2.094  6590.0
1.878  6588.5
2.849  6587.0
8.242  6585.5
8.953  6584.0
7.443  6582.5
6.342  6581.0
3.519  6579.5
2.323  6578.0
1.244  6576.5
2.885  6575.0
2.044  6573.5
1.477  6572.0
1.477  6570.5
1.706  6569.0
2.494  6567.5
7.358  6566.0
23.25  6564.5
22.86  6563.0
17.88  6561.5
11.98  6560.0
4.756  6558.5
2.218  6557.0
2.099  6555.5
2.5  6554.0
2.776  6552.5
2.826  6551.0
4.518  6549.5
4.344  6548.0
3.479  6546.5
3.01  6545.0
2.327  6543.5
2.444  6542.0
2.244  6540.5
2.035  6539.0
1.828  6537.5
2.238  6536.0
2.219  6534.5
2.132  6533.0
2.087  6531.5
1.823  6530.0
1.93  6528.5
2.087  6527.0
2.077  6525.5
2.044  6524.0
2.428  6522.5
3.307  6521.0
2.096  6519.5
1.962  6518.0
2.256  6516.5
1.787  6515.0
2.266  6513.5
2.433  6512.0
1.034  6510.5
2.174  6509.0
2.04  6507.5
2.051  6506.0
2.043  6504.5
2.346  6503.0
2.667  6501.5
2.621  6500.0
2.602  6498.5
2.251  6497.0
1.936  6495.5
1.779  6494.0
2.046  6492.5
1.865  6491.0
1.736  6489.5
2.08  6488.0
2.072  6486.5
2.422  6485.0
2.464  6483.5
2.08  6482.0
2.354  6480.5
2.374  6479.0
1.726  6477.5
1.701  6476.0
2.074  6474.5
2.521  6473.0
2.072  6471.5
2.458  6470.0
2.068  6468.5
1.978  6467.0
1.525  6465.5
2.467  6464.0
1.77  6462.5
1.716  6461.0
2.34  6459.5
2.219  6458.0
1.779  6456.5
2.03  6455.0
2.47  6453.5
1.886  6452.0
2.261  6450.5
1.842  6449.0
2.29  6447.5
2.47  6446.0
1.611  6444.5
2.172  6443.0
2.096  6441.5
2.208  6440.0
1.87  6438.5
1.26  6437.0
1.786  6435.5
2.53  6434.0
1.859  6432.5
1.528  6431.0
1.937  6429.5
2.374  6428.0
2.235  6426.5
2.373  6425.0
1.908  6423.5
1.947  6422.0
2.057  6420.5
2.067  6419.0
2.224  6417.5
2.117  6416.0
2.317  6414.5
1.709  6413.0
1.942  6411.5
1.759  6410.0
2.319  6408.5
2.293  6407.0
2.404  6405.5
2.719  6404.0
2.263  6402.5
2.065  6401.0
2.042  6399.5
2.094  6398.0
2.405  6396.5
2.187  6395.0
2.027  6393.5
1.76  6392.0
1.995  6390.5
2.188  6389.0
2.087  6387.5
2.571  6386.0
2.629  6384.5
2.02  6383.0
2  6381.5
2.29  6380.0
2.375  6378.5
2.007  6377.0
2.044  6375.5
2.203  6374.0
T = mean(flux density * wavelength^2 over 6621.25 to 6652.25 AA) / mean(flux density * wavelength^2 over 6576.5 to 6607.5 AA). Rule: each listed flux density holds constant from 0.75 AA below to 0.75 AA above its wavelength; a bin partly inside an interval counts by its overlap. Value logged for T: 0.7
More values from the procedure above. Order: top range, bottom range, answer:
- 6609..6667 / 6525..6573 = 0.46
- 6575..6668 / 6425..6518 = 1.25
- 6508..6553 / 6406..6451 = 1.21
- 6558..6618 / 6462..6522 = 2.18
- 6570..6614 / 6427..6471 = 1.49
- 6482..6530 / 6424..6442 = 1.10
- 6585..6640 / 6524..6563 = 0.58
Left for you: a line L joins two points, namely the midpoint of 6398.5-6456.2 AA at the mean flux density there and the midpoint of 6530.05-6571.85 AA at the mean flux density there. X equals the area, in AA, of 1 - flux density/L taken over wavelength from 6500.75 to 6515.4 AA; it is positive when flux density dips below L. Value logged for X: 7.1 AA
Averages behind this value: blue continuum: 2.08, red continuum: 5.11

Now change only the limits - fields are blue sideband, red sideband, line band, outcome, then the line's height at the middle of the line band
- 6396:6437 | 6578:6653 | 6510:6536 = 2.6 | 2.37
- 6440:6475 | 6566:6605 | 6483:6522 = 4.4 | 2.44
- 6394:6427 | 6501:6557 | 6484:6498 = 1.6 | 2.3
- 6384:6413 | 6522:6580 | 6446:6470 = 7.4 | 3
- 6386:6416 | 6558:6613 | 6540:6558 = 5.6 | 4.26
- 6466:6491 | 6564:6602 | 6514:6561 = 4.1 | 3.13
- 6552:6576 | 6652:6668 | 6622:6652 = 9.8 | 3.22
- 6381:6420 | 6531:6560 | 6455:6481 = 4.9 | 2.55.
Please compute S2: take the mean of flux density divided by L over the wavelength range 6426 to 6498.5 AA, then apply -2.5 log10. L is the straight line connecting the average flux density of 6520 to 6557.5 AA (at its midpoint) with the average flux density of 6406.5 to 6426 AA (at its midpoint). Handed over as 0.09 mag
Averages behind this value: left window 2.08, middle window 2.06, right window 2.52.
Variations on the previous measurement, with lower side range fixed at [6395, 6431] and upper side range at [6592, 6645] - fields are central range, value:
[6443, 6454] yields 0.01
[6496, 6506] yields -0.13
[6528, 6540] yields 0.03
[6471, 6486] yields -0.03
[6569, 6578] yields 0.13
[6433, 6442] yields 0.10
